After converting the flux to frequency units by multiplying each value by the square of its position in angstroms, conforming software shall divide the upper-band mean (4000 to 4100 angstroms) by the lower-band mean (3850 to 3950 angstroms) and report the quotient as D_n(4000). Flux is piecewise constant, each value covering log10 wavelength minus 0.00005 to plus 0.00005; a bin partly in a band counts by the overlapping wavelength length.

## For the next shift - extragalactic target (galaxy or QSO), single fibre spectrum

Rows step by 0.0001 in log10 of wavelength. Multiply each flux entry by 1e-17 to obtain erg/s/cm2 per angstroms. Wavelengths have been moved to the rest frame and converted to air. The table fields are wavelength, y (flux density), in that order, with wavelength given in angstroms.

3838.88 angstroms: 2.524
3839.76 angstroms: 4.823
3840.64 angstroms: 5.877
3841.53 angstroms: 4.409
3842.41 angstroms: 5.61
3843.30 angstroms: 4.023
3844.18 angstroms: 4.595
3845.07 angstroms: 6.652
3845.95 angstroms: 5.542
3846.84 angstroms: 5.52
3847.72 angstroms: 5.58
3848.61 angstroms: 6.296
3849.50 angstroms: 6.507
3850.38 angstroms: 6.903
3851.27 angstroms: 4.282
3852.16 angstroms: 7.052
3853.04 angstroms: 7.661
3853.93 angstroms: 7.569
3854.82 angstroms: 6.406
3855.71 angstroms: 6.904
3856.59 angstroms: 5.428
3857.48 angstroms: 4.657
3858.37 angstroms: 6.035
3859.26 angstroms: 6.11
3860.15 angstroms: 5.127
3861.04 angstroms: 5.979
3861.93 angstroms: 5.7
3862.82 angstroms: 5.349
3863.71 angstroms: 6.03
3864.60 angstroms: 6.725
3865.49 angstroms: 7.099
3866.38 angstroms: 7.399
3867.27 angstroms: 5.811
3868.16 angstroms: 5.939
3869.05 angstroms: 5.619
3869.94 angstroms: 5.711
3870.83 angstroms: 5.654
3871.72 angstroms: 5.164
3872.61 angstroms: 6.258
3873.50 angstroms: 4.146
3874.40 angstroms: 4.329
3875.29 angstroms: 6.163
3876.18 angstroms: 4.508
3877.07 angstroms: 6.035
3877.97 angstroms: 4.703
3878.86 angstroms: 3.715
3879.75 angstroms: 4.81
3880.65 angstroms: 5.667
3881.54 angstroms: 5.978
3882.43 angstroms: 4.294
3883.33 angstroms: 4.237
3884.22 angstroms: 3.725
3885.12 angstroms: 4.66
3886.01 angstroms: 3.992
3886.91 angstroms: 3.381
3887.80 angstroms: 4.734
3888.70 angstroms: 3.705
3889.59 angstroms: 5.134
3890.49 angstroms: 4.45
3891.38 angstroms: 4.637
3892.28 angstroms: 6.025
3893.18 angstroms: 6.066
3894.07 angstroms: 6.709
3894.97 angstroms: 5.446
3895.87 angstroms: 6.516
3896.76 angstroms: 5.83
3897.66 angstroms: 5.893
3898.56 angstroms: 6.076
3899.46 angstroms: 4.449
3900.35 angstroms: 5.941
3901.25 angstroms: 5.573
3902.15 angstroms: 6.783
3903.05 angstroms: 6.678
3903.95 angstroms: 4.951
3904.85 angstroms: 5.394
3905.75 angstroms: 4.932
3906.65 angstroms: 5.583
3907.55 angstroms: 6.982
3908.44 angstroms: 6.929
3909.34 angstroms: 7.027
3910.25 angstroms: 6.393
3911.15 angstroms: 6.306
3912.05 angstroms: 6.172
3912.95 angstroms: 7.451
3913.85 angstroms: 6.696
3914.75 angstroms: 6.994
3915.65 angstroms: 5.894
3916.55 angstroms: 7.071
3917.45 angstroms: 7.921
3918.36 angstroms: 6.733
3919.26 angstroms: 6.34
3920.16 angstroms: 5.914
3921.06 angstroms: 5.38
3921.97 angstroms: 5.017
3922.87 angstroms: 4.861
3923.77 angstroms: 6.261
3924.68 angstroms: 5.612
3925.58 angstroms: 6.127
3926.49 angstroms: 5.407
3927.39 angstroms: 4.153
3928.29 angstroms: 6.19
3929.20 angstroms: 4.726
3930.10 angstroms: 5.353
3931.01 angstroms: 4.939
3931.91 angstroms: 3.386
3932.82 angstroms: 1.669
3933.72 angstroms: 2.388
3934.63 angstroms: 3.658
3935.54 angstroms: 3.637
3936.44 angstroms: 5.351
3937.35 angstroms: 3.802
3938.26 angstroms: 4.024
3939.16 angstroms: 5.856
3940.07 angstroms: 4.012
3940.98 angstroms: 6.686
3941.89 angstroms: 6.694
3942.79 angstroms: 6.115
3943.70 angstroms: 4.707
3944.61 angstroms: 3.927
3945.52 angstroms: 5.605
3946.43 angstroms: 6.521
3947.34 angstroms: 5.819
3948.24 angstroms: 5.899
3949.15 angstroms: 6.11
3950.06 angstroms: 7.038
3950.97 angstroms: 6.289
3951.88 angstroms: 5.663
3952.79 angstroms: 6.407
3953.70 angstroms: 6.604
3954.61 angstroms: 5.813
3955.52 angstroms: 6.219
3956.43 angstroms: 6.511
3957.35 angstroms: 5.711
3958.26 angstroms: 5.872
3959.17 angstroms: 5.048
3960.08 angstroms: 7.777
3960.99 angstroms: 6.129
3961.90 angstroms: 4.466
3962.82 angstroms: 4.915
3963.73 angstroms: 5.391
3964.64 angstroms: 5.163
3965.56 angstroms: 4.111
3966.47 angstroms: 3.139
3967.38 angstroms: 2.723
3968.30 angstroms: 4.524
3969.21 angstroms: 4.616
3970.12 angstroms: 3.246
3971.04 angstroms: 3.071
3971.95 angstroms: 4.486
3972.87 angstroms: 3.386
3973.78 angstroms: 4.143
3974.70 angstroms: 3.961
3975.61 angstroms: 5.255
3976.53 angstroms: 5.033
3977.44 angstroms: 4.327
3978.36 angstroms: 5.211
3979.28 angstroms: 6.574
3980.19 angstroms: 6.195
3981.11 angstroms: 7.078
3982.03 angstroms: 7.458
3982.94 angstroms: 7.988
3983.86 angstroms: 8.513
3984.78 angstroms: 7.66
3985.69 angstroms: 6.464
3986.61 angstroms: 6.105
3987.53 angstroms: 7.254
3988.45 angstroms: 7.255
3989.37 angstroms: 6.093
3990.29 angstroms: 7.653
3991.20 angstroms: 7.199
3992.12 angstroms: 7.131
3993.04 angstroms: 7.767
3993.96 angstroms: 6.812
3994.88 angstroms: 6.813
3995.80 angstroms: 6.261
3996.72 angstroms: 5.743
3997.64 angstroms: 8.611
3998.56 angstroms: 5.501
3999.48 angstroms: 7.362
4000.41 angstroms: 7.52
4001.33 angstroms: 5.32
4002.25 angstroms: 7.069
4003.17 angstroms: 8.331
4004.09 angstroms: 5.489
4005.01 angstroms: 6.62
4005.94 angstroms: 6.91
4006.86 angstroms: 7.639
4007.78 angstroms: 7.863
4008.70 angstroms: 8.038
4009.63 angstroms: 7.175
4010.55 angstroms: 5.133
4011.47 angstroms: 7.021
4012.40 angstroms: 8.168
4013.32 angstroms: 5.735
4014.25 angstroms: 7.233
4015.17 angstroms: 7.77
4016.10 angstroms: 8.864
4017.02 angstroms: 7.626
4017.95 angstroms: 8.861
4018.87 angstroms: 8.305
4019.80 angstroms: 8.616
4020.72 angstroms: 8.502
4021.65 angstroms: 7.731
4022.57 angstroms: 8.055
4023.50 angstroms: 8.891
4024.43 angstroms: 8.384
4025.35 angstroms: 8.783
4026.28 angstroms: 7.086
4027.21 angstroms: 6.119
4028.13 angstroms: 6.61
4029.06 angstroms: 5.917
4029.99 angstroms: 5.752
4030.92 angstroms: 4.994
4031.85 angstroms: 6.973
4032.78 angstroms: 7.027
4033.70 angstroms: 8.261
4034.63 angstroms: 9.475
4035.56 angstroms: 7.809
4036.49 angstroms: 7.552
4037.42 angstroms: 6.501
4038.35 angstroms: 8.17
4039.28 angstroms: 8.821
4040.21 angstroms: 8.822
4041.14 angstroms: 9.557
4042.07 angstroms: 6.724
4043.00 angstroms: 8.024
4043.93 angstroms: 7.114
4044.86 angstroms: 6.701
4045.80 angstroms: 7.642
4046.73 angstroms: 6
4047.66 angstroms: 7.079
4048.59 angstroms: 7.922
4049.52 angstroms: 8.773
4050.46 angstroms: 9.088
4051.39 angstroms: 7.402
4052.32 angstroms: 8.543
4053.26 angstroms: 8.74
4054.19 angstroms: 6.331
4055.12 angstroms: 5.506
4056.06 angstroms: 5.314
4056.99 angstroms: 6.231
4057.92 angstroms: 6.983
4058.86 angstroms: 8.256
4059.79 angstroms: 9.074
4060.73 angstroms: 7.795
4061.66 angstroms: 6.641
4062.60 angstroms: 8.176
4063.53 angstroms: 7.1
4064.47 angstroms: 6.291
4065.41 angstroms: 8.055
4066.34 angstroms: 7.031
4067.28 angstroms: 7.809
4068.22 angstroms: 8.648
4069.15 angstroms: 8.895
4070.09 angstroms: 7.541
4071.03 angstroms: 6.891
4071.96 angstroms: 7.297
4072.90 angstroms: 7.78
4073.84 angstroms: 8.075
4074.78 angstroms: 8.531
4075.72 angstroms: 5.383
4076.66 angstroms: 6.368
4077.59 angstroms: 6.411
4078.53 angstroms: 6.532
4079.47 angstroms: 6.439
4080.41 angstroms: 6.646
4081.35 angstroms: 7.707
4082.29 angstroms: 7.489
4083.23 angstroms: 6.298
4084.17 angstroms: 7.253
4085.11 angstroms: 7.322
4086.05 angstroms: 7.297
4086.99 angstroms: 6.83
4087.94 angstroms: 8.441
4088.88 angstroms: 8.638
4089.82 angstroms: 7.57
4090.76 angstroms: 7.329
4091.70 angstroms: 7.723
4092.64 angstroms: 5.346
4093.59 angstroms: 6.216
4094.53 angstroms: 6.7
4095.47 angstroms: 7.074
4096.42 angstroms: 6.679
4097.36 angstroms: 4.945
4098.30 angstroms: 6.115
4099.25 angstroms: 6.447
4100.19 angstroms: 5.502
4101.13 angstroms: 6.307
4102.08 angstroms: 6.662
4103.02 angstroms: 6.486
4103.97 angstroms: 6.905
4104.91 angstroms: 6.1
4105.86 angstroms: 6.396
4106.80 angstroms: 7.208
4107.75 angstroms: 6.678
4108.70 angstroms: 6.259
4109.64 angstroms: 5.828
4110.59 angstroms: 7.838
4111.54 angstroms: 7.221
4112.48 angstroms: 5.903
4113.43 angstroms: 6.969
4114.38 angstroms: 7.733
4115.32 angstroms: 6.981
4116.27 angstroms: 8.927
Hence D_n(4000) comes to 1.4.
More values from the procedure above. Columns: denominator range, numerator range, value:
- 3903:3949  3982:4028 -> 1.38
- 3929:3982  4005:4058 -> 1.53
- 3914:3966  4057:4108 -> 1.39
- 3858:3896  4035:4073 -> 1.56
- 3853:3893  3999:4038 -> 1.47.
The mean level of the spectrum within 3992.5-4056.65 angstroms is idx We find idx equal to 7.37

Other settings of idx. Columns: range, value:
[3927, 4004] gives 5.64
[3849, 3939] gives 5.54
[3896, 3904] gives 5.87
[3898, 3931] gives 5.99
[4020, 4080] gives 7.46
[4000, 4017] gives 7.12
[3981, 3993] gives 7.25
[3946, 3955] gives 6.22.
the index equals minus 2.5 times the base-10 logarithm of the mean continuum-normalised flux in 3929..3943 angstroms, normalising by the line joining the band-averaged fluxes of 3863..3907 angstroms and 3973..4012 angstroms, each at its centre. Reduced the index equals 0.311 mag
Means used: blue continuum 5.37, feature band 4.49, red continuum 6.63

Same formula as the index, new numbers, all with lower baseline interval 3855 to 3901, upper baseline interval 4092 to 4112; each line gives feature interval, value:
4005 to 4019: -0.23 mag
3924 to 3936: 0.26 mag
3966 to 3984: 0.17 mag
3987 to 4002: -0.16 mag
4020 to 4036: -0.22 mag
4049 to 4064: -0.20 mag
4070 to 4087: -0.12 mag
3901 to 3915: -0.14 mag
